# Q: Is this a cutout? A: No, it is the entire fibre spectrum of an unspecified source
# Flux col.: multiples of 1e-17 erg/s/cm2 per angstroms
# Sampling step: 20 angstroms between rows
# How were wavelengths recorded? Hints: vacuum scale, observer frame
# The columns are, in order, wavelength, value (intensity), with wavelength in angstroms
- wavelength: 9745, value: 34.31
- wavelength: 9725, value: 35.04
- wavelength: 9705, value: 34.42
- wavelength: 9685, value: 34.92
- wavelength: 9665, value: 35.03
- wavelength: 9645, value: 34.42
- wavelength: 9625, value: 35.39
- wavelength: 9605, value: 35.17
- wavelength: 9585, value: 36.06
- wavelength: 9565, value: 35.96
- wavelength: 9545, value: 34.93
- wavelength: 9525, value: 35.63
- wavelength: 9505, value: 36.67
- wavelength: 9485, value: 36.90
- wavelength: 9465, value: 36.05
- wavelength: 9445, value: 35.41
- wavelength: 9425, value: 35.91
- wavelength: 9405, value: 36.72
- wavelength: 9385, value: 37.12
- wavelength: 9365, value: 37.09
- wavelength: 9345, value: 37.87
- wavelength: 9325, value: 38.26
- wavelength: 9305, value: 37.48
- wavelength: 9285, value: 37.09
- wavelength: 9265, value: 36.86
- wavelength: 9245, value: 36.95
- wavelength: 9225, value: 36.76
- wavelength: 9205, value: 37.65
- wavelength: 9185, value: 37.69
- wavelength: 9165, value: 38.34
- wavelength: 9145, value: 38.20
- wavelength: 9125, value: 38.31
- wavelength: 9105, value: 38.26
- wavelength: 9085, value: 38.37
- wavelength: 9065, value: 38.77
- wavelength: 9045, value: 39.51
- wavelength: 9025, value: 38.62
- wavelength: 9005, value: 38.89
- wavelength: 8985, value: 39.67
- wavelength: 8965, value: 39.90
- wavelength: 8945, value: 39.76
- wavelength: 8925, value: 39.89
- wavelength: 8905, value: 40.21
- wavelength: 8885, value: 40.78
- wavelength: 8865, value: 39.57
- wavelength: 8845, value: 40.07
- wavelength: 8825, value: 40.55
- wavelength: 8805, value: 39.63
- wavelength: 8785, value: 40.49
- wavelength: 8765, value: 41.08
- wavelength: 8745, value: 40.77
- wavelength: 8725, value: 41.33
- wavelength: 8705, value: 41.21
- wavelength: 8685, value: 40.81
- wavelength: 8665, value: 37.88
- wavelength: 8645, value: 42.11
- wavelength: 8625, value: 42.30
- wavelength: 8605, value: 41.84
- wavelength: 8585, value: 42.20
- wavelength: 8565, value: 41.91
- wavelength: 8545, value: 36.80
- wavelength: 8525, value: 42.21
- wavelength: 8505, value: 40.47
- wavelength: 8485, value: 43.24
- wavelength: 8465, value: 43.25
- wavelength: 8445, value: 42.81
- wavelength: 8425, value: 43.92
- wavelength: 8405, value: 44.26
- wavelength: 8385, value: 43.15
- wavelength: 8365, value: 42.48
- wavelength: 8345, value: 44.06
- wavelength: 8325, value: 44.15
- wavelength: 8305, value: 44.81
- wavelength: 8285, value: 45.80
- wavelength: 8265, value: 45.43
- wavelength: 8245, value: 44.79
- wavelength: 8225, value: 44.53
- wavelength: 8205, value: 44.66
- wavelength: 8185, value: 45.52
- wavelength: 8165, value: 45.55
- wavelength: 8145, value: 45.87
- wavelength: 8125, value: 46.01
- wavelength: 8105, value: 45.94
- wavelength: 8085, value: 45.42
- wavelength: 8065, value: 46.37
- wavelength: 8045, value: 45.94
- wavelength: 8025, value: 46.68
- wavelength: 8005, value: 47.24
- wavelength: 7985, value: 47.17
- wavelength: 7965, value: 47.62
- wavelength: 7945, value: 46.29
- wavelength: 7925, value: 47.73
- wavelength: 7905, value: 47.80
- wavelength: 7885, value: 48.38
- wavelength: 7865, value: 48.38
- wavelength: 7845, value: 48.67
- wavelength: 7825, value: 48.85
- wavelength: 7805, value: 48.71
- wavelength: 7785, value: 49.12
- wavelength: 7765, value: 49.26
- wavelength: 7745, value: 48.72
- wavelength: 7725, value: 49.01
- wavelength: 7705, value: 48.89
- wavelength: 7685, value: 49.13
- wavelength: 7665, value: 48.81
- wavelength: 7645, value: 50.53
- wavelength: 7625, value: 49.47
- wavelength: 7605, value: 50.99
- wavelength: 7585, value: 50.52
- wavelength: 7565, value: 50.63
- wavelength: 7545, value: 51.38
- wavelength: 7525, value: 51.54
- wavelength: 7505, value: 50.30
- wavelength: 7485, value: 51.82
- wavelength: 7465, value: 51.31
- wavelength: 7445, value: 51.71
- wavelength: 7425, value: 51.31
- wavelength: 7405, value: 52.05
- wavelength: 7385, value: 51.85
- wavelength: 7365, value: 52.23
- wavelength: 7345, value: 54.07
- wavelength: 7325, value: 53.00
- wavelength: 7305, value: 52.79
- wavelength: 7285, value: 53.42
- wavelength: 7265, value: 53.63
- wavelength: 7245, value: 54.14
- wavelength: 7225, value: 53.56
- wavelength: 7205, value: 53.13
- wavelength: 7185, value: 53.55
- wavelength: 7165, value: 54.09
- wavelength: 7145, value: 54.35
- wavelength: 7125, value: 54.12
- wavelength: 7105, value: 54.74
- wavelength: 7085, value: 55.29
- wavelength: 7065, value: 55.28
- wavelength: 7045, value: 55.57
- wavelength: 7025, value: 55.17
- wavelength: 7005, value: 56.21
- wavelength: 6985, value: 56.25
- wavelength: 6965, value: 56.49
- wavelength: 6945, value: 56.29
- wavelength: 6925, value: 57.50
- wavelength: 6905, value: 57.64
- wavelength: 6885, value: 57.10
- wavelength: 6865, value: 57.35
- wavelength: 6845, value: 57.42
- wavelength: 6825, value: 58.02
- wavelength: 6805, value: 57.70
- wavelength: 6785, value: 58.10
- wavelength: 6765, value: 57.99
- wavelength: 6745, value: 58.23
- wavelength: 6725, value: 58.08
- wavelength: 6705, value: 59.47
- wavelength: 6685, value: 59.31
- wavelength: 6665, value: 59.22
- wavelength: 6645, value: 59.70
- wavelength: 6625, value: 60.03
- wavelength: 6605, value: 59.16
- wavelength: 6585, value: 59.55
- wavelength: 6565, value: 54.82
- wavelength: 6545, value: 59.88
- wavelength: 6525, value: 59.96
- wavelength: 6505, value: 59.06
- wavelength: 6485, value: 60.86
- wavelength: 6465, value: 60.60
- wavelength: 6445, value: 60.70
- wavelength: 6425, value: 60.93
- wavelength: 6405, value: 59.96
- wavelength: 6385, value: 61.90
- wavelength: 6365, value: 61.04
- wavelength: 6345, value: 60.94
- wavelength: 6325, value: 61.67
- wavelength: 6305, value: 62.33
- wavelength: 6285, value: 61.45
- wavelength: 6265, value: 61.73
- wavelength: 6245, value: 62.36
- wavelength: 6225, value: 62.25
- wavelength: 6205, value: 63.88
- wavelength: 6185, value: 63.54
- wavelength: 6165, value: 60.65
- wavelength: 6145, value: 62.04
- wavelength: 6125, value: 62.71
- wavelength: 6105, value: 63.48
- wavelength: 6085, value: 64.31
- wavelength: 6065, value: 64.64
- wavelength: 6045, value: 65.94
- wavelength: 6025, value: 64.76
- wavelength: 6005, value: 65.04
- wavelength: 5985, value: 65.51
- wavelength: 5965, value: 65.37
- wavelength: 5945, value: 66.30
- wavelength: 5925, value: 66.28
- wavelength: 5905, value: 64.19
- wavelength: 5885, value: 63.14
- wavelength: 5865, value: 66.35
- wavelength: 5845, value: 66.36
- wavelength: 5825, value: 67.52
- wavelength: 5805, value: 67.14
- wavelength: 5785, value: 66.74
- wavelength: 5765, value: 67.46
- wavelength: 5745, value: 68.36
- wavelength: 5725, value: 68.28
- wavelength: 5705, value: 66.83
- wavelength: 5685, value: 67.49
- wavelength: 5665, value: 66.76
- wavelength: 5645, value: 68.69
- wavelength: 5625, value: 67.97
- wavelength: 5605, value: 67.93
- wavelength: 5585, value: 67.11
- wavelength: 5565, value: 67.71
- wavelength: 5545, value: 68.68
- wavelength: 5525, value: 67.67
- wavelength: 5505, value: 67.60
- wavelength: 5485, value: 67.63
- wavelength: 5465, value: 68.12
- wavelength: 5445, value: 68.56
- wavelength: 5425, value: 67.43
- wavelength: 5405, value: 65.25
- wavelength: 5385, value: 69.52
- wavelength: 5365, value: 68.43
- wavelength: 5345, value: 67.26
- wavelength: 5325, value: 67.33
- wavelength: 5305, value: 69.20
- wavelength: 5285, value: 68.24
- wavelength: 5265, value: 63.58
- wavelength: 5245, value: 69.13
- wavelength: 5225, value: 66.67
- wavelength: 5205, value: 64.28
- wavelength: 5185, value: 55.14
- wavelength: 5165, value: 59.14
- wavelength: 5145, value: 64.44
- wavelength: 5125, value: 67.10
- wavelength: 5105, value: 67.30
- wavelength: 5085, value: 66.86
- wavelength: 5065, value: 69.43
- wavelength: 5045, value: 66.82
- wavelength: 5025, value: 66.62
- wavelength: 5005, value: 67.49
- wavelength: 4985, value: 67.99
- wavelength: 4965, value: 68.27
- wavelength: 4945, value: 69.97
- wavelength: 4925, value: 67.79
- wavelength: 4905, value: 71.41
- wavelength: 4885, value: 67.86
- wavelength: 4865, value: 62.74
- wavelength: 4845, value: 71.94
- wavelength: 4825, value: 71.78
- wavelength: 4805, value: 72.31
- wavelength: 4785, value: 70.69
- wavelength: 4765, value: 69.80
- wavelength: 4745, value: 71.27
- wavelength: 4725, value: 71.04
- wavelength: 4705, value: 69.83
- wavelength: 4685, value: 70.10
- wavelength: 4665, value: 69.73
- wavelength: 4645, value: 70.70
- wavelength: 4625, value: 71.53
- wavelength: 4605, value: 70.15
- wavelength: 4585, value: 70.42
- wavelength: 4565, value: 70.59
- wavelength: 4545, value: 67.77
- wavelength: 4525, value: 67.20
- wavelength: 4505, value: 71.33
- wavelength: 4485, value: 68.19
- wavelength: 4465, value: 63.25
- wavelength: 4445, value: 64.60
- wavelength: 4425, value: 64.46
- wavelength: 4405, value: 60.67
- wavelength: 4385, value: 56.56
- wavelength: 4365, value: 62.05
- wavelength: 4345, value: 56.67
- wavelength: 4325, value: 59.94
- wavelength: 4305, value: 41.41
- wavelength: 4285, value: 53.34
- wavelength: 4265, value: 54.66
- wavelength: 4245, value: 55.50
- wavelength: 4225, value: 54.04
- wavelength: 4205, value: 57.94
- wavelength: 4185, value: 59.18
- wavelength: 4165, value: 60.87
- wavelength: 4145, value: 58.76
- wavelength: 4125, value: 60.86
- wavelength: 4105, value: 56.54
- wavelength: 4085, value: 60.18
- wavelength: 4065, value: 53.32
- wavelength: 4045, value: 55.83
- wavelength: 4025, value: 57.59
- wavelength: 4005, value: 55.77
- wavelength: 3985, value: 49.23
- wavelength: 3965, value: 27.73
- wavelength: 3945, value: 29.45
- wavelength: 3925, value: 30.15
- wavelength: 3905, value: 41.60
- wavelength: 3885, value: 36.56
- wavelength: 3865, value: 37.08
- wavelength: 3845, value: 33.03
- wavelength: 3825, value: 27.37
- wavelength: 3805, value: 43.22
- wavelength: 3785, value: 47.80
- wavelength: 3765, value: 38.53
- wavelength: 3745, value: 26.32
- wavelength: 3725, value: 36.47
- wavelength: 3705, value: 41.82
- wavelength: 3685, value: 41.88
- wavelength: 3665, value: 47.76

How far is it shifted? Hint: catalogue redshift 0.000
